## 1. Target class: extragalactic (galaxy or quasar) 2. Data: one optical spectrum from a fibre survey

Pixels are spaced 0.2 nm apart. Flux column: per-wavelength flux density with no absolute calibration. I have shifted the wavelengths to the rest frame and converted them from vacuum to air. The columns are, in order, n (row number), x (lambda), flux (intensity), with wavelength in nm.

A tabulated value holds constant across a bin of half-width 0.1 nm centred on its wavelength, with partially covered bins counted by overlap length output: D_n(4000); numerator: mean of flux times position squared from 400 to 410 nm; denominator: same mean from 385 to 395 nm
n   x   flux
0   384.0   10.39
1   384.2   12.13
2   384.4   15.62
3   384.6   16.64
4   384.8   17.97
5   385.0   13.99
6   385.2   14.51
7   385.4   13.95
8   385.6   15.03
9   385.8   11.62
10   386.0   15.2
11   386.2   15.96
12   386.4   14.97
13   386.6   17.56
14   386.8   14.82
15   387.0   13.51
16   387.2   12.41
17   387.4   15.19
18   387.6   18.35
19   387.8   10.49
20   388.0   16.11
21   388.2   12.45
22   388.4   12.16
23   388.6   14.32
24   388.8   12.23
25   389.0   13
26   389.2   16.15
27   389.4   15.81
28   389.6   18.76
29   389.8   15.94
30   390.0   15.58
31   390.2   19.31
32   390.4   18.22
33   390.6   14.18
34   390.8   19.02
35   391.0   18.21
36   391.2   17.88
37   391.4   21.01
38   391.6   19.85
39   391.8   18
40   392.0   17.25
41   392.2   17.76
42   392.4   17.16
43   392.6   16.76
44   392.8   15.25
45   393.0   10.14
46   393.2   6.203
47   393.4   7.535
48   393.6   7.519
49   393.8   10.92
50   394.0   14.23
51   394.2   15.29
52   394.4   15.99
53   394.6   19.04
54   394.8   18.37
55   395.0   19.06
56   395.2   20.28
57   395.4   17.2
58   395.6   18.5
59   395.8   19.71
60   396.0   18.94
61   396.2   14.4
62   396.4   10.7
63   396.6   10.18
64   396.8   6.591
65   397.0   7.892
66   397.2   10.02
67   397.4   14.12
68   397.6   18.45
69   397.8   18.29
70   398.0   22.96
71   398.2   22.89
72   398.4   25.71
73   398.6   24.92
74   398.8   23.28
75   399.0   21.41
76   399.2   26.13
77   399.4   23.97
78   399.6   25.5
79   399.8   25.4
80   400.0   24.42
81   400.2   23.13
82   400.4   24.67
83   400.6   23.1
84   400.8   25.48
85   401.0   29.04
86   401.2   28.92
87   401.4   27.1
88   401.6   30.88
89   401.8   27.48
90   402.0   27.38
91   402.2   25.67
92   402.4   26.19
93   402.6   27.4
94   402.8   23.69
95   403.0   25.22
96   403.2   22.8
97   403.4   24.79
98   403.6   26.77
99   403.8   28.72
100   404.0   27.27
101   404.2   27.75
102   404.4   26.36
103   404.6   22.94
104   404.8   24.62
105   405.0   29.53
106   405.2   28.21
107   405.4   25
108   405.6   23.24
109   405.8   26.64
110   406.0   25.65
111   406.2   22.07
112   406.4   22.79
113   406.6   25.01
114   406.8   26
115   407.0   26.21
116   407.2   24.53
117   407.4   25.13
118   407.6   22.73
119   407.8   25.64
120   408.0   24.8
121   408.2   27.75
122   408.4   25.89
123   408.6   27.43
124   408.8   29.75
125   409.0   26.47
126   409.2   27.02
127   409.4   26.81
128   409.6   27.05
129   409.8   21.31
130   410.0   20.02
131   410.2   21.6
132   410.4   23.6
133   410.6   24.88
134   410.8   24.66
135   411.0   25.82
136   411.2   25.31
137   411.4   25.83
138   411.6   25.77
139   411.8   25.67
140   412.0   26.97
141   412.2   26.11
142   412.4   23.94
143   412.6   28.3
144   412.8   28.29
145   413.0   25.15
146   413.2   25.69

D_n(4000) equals 1.84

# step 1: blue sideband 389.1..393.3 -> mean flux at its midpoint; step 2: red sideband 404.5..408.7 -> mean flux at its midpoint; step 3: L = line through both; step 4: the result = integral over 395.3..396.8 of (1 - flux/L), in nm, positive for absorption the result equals 0.33 nm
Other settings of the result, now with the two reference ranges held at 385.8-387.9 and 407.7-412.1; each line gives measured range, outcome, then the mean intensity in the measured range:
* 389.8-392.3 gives -0.19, 17.9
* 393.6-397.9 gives 0.88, 15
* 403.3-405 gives -0.27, 26.4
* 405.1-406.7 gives -0.08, 24.8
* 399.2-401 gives -0.34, 24.8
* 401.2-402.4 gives -0.33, 27.7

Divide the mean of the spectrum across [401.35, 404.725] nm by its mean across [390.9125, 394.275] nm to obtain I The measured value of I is 1.79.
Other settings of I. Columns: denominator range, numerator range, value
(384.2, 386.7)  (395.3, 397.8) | 0.93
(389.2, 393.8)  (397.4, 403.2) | 1.58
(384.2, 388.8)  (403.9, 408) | 1.74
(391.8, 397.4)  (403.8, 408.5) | 1.79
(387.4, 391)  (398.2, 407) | 1.65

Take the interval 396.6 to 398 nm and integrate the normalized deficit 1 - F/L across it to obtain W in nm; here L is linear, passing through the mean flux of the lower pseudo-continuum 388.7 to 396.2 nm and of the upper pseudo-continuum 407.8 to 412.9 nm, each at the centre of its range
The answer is 0.42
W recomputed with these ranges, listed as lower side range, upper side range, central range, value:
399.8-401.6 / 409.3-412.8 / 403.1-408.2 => 0.02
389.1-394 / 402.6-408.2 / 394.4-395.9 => -0.05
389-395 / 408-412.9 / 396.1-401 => -0.12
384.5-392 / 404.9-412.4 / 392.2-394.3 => 0.66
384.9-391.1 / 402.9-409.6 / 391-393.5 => 0.28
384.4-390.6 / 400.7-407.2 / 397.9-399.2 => -0.07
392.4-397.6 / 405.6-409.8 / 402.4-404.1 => -0.34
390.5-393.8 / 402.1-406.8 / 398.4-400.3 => -0.28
